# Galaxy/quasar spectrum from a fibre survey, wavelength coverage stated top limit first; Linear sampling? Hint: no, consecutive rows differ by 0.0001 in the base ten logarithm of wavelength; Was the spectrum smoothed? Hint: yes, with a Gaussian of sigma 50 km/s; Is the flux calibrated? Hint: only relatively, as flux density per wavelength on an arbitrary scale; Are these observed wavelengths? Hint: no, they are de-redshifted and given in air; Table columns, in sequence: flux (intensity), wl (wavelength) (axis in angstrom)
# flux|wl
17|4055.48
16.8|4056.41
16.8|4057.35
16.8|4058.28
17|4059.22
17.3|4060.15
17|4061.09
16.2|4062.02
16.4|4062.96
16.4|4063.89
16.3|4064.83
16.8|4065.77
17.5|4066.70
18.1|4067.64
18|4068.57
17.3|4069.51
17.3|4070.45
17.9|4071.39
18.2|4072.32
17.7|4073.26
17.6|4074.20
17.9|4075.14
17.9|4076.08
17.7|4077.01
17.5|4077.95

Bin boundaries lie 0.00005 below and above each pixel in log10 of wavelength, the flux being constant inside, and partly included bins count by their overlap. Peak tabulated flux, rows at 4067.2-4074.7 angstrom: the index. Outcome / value 18.2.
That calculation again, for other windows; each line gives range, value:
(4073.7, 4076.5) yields 17.9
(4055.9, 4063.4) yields 17.3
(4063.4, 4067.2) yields 17.5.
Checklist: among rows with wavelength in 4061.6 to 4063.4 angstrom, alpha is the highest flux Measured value 16.4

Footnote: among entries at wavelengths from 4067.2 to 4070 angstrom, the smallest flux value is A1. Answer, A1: 17.3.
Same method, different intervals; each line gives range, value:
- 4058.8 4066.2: 16.2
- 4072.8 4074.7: 17.6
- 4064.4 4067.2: 16.3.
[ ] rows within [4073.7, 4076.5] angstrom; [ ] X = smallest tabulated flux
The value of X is 17.6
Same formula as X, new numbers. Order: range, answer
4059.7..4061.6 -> 17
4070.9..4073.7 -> 17.7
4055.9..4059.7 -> 16.8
